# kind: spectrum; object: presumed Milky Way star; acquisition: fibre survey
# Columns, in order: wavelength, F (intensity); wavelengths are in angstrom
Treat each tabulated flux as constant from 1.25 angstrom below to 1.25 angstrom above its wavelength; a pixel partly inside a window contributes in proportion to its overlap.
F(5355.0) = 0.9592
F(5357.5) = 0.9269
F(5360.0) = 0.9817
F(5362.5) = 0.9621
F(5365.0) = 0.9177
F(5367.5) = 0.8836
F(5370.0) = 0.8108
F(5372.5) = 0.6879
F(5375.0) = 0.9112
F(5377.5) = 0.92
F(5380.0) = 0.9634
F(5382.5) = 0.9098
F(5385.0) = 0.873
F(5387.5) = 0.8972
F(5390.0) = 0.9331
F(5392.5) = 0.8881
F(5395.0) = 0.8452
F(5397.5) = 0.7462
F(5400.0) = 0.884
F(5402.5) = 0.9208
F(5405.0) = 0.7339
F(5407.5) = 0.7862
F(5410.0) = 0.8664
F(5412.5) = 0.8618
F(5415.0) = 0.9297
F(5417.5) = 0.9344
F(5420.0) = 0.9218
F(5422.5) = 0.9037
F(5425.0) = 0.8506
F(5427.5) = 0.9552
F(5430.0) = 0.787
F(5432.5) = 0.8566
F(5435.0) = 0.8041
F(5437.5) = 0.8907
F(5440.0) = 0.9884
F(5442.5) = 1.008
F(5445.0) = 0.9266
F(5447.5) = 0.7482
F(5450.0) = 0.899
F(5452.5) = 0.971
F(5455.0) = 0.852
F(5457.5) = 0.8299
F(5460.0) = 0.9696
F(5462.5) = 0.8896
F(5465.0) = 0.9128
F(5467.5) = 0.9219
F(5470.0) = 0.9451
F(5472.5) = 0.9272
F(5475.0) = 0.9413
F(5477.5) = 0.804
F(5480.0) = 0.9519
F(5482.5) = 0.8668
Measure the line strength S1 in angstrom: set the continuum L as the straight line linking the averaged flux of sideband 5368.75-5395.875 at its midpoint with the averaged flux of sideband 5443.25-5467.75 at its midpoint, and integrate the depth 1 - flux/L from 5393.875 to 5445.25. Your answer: 0.6 angstrom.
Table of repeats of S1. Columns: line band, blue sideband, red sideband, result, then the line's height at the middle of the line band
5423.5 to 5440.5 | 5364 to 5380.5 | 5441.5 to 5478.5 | 0.37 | 0.891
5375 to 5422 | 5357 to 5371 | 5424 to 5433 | 0.39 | 0.887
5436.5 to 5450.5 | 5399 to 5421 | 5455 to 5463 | -0.43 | 0.884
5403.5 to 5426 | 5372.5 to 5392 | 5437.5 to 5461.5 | 0.95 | 0.904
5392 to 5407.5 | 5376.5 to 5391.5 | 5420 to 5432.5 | 1.23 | 0.901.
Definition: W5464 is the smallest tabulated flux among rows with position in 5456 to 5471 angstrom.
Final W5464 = 0.8299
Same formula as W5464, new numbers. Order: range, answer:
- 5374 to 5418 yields 0.7339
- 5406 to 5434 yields 0.7862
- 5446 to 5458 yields 0.7482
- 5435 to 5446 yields 0.8041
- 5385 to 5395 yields 0.8452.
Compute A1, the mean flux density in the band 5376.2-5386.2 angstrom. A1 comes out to 0.917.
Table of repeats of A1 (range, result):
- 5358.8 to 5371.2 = 0.911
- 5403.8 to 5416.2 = 0.836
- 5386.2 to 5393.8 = 0.906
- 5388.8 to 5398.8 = 0.853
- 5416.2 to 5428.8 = 0.913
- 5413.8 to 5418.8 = 0.932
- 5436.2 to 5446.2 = 0.953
